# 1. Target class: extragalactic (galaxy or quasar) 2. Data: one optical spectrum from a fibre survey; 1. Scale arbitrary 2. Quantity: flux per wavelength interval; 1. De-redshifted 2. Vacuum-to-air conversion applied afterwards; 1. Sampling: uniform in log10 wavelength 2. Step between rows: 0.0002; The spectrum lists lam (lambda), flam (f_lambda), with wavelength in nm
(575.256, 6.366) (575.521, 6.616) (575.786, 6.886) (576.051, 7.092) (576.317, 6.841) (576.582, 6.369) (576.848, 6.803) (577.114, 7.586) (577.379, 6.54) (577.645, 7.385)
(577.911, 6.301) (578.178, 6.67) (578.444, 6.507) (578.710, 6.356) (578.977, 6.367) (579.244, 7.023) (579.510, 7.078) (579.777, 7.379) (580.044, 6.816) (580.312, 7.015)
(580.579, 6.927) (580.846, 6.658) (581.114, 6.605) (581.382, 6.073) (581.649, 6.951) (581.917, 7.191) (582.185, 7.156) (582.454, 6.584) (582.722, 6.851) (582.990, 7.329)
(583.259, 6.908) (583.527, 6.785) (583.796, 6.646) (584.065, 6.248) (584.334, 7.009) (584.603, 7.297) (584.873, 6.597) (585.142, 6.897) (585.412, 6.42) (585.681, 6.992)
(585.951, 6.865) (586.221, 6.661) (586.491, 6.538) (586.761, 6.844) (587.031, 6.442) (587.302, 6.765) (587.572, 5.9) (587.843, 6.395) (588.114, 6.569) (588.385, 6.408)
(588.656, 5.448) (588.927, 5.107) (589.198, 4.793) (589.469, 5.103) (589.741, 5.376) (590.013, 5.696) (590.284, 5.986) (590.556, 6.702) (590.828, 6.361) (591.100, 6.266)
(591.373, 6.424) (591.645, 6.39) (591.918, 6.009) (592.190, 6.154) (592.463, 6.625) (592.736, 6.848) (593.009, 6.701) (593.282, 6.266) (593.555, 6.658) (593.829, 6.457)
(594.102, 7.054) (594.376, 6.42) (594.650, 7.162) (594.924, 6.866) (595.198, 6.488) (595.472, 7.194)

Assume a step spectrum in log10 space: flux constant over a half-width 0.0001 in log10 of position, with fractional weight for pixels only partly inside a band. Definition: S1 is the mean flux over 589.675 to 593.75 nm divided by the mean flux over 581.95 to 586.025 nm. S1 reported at 0.92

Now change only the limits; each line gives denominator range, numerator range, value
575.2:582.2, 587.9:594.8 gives 0.91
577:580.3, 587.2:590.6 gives 0.85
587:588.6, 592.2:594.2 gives 1.04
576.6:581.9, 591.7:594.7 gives 0.97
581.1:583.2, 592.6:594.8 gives 0.98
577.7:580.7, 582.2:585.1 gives 1.01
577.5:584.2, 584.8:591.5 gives 0.92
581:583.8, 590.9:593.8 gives 0.94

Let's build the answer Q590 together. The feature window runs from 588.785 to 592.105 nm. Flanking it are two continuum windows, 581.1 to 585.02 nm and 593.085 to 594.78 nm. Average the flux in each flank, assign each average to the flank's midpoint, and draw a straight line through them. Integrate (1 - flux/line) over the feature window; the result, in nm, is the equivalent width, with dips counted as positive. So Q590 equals 0.43 nm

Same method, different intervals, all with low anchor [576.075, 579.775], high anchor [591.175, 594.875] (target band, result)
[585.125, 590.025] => 0.352 nm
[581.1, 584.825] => -0.069 nm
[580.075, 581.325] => -0.002 nm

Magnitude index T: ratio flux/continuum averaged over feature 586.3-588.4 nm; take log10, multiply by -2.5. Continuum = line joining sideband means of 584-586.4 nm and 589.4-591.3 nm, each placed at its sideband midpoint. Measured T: -0.01 mag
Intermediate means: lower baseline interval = 6.79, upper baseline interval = 5.97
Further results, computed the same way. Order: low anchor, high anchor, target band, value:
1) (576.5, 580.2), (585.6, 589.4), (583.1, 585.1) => -0.057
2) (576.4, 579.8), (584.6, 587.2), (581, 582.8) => -0.003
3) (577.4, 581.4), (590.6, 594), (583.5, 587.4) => -0.020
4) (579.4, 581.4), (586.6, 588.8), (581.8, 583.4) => -0.047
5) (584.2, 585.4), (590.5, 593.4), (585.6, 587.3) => 0.011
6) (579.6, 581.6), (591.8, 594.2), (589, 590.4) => 0.223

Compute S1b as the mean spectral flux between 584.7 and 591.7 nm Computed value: 6.23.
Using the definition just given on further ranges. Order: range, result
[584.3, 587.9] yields 6.68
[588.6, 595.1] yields 6.22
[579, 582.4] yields 6.88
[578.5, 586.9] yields 6.81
